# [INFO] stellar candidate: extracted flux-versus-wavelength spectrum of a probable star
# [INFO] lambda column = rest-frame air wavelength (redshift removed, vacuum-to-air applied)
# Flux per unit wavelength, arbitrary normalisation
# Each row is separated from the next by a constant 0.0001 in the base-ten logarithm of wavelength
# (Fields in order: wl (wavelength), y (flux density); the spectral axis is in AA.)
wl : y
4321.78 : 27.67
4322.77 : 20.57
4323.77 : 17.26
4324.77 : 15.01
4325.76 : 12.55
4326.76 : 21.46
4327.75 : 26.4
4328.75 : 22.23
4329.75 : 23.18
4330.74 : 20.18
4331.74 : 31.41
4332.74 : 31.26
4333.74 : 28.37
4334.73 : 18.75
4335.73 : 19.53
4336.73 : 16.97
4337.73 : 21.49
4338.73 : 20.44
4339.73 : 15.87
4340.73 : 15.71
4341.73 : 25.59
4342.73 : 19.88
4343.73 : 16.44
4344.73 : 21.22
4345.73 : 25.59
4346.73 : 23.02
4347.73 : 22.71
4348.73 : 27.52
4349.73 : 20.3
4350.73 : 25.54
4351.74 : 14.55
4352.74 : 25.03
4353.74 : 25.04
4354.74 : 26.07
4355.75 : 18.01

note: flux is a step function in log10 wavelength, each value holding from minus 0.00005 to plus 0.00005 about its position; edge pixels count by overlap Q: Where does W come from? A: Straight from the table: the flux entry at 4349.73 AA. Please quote 20.3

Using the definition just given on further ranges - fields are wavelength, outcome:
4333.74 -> 28.37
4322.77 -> 20.57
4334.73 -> 18.75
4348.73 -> 27.52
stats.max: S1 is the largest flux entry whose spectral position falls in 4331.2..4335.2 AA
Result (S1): 31.41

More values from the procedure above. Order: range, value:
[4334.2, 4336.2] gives 19.53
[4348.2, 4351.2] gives 27.52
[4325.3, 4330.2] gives 26.4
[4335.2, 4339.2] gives 21.49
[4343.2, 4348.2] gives 25.59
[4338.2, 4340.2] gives 20.44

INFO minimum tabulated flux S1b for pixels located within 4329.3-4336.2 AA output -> 18.75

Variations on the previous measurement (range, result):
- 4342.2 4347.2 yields 16.44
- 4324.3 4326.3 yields 12.55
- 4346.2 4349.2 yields 22.71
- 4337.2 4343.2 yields 15.71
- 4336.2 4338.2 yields 16.97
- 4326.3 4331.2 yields 20.18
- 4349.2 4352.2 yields 14.55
